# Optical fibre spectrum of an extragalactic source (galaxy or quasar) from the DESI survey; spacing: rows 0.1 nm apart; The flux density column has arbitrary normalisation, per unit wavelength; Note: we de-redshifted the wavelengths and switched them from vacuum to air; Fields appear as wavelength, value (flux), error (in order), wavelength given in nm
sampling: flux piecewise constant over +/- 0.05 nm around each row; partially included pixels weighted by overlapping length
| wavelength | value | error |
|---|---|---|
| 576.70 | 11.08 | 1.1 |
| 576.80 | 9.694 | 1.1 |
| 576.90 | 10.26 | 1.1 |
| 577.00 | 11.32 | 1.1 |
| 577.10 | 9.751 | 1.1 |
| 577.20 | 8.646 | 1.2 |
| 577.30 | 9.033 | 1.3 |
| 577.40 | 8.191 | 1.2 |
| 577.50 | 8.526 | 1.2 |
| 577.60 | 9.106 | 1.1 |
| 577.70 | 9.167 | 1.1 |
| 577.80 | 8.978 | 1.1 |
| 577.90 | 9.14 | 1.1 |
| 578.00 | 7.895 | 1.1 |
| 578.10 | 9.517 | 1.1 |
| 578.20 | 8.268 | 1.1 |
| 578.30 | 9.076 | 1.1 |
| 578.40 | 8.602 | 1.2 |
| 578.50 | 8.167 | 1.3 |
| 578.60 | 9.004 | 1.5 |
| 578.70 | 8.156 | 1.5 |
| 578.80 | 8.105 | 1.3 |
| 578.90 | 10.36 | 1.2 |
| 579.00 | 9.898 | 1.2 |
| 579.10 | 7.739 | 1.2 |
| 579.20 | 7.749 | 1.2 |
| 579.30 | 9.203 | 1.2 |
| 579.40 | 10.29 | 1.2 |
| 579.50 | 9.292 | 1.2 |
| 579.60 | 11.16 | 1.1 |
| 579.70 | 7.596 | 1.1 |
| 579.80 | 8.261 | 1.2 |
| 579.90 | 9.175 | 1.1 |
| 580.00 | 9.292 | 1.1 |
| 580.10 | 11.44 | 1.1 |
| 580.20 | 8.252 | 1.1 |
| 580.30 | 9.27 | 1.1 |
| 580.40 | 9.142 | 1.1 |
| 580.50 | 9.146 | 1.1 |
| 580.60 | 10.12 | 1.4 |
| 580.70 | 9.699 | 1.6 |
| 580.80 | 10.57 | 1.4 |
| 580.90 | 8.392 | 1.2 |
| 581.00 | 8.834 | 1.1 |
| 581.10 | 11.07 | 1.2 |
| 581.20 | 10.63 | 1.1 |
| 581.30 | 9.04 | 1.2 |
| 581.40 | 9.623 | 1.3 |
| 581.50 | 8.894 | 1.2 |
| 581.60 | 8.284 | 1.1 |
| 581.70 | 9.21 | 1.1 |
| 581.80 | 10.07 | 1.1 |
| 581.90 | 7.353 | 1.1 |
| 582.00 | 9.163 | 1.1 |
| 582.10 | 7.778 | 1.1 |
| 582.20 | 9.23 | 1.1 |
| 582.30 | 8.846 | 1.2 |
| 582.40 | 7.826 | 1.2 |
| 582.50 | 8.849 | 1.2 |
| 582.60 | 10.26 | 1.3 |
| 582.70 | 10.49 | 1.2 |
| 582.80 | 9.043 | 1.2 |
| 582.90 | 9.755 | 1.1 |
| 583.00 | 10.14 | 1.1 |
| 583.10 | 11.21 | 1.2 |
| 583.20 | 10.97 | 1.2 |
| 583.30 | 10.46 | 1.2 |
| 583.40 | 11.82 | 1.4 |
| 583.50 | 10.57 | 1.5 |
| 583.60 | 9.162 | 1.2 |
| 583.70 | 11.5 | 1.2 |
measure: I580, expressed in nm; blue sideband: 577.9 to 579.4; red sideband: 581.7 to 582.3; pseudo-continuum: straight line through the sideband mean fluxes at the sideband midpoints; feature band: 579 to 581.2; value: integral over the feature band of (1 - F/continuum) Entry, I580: -0.15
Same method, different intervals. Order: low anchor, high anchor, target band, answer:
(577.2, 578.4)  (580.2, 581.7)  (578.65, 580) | 0.01 nm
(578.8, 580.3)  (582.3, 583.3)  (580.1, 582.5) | 0.09 nm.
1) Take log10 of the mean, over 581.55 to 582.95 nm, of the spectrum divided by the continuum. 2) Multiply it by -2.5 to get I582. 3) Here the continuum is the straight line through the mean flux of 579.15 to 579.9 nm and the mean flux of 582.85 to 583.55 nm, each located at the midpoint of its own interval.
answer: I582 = 0.14 mag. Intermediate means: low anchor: 9.09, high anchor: 10.7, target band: 9.01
